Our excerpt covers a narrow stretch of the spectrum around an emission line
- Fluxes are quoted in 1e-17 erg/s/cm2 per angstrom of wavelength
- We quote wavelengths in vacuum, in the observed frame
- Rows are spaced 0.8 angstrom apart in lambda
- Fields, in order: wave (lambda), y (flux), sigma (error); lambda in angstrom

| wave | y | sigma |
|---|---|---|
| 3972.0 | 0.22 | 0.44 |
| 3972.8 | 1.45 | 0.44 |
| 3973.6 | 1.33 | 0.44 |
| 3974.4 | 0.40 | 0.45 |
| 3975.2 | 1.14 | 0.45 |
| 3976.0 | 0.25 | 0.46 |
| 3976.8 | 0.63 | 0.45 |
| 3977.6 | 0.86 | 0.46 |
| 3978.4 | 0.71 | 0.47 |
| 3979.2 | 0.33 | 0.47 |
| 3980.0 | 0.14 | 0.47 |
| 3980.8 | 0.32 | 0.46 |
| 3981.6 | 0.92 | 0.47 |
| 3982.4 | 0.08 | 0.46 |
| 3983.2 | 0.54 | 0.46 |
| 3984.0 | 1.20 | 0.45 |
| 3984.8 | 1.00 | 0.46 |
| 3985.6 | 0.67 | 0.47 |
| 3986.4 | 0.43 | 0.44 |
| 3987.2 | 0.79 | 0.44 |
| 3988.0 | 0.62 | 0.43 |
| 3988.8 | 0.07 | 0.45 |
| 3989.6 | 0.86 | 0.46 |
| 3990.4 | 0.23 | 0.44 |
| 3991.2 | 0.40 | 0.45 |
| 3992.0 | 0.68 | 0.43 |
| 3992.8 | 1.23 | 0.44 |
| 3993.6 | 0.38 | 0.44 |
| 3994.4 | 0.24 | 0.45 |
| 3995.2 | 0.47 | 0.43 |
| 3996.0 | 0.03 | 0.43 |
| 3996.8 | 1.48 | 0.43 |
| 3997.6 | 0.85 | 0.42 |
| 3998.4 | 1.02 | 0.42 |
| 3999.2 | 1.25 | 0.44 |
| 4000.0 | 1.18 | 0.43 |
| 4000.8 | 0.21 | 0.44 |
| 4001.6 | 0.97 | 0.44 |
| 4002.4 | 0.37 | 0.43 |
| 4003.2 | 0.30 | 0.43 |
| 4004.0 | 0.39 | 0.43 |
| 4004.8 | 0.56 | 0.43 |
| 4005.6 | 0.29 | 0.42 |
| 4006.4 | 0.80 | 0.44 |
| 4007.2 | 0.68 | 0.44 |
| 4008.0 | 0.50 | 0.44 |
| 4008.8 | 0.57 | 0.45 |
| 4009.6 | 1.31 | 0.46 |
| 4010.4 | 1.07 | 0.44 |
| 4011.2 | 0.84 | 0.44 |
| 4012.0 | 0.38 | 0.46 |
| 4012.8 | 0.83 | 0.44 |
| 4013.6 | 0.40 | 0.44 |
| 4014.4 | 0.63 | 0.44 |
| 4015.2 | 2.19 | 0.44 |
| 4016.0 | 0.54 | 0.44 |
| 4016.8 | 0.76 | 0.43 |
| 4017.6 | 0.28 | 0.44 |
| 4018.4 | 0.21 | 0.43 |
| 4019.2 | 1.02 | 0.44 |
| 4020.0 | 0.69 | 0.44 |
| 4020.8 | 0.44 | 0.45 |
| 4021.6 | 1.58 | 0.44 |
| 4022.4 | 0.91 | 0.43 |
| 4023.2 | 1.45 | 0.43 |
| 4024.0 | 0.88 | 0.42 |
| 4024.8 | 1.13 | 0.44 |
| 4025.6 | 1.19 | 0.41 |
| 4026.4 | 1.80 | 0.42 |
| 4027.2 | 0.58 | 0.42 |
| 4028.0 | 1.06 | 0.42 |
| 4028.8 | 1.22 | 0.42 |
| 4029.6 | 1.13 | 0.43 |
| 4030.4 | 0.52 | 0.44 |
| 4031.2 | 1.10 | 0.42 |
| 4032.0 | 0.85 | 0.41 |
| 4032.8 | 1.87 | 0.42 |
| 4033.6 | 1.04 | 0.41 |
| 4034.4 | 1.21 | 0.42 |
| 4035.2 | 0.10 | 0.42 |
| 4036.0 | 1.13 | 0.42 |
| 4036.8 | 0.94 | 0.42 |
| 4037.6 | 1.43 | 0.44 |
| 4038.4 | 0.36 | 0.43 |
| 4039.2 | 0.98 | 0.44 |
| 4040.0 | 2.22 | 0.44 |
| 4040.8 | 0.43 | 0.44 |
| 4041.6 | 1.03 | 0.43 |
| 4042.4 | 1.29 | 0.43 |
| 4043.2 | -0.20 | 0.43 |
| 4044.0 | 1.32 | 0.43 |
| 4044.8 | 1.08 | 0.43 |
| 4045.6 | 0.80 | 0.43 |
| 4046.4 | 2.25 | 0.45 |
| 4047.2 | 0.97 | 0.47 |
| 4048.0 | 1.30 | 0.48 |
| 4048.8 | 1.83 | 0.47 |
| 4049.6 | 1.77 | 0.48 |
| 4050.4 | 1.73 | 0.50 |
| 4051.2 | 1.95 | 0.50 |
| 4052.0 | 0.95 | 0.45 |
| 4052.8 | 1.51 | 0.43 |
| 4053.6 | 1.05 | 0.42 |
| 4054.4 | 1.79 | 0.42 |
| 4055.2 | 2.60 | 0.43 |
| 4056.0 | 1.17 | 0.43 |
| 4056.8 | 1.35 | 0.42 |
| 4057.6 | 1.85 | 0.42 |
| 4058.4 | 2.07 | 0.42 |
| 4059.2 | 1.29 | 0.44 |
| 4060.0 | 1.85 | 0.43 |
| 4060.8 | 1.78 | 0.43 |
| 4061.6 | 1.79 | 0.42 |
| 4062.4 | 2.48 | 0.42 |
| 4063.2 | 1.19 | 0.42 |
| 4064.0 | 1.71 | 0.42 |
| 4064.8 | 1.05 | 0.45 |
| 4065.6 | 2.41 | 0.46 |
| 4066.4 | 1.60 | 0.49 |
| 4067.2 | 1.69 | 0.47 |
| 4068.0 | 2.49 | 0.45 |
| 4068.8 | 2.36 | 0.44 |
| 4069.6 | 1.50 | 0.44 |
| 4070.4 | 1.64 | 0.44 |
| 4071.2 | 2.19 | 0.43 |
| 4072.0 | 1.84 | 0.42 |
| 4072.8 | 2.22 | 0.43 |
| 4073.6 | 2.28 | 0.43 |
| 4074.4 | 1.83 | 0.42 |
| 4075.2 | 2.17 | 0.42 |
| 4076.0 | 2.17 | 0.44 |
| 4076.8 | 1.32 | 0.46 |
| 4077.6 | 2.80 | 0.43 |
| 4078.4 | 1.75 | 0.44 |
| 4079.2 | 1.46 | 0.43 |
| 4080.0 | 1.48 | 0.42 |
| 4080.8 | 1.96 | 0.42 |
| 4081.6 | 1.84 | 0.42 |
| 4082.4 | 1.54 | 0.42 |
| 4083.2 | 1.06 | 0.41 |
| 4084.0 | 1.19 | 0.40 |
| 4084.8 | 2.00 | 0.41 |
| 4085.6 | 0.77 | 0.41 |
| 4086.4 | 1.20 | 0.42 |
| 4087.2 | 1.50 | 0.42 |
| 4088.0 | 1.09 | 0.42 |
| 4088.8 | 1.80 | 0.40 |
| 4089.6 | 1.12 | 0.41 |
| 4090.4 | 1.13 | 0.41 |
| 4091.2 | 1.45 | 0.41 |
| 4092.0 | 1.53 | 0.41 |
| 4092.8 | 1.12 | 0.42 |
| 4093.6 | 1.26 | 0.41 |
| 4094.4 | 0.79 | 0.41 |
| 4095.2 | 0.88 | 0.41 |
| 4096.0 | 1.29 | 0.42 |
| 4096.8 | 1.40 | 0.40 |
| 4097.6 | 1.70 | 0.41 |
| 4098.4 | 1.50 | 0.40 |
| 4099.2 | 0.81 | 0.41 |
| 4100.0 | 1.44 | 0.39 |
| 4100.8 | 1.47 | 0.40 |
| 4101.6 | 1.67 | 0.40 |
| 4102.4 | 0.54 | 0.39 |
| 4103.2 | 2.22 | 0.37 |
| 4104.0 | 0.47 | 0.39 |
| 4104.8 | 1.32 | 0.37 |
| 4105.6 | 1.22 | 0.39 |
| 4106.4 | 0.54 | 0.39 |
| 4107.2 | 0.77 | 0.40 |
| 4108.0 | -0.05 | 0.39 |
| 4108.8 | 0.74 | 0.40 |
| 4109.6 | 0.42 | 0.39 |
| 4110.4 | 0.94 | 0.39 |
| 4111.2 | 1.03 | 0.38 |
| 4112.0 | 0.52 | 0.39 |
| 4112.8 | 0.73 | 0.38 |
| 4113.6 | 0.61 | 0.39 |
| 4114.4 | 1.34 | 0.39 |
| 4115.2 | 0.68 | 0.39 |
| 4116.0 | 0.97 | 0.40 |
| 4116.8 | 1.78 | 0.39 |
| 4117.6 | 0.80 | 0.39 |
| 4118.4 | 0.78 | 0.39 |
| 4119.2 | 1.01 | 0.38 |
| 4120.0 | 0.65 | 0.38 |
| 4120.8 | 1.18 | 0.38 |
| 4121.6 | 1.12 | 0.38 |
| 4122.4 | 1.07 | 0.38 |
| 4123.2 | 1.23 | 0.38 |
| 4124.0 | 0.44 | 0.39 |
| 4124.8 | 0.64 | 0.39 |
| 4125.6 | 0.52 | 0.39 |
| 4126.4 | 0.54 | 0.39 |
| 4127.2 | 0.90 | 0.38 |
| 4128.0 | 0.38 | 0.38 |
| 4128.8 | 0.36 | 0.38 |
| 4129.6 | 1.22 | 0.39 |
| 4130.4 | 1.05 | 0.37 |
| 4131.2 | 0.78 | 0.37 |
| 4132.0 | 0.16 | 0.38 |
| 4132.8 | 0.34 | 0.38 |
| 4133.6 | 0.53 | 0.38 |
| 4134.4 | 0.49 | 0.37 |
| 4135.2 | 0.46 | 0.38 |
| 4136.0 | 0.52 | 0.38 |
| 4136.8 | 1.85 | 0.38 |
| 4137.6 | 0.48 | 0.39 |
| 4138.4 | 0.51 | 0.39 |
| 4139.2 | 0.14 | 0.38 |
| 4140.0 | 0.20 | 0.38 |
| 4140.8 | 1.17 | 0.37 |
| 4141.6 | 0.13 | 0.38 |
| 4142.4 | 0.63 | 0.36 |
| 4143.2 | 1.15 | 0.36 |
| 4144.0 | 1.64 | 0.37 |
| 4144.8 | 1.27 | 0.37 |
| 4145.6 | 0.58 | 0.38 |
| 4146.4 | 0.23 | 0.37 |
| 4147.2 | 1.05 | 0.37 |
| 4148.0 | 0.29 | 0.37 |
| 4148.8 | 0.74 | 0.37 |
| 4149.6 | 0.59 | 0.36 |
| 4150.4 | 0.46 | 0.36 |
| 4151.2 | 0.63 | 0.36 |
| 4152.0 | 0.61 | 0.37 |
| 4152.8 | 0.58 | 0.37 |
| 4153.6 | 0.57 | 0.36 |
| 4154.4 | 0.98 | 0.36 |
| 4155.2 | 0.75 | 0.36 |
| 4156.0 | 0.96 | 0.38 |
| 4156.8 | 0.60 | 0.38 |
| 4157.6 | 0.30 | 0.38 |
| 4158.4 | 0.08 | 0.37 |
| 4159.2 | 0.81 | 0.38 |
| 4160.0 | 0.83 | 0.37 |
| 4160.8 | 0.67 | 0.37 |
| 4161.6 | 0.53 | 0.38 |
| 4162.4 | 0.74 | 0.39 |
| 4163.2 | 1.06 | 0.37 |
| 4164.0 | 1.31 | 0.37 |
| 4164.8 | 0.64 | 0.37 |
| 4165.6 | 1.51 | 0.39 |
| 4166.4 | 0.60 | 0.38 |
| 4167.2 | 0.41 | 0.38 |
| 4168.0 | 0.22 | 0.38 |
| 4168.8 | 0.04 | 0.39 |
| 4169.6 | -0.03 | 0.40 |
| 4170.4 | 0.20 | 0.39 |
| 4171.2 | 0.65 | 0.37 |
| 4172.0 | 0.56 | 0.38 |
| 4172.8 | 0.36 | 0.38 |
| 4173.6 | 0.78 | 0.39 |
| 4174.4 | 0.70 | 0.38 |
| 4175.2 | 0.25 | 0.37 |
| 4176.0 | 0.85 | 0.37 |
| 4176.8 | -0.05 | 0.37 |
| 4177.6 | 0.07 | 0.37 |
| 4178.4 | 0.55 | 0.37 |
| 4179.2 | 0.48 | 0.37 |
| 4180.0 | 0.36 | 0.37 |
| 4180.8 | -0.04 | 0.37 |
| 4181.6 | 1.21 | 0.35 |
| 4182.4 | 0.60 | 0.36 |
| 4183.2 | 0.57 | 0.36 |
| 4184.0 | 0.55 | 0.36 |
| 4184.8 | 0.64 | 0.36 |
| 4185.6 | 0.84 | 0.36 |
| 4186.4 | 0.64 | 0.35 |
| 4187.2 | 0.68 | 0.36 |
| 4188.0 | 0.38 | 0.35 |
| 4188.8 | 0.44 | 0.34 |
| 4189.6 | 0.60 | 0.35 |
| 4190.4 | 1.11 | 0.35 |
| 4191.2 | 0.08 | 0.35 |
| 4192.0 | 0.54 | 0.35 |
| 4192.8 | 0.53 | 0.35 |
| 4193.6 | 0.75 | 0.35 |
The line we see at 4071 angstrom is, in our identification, C IV 1549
